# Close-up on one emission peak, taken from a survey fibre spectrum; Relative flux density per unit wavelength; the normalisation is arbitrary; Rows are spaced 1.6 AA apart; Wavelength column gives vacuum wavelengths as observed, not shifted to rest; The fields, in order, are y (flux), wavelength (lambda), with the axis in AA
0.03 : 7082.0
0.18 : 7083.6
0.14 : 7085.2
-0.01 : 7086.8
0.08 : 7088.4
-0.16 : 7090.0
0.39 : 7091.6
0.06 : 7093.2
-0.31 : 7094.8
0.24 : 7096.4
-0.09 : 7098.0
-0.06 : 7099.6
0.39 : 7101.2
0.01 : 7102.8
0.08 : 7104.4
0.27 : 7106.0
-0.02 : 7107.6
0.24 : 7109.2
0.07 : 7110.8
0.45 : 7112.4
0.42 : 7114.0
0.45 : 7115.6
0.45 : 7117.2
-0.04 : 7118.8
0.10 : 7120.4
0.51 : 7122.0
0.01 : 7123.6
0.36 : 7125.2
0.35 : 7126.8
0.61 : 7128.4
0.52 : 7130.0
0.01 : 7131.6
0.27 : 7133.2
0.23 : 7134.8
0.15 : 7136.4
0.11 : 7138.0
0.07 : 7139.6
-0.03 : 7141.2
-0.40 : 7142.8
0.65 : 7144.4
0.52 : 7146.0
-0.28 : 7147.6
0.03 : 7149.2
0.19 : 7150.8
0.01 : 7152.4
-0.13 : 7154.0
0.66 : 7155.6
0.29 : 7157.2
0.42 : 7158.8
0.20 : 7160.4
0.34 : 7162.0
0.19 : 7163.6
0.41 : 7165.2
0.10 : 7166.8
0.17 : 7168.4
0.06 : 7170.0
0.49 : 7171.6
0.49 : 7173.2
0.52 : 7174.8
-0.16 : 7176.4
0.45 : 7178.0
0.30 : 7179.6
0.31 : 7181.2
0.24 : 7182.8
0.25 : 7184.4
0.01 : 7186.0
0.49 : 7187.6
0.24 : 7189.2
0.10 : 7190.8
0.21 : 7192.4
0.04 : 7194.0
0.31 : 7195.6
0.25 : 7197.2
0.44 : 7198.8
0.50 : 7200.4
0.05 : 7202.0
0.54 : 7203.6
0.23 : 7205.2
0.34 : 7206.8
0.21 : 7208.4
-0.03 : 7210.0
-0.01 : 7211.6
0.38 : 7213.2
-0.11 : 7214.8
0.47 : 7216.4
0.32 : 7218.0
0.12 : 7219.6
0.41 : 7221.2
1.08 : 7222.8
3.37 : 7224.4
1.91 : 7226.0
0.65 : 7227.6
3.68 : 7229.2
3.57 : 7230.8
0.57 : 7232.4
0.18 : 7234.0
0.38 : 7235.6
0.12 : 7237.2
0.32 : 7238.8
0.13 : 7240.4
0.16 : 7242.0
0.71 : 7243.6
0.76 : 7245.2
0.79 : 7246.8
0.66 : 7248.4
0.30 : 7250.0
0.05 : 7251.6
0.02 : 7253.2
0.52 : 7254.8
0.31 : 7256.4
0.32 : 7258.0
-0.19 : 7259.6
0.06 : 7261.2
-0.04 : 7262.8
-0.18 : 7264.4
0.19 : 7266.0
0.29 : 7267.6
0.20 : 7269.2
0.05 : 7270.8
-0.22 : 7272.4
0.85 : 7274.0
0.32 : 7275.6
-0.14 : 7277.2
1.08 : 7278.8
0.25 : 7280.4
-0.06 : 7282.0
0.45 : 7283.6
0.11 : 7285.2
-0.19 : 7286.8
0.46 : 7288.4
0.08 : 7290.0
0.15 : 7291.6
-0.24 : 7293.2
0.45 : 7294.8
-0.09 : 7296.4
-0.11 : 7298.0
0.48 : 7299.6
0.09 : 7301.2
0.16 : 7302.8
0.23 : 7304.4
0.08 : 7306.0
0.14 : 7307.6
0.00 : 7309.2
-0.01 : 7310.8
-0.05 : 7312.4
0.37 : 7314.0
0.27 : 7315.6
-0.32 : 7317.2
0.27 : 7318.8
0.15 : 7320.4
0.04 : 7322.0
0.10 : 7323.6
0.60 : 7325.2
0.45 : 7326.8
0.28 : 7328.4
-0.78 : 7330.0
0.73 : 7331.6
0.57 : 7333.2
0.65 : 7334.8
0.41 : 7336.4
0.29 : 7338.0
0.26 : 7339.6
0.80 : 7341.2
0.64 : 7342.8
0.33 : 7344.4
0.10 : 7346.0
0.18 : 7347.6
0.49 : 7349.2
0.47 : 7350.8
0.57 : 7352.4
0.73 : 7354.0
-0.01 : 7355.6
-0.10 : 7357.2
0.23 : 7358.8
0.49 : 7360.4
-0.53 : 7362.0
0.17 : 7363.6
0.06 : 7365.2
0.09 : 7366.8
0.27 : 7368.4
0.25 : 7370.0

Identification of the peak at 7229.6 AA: [O II] 3727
